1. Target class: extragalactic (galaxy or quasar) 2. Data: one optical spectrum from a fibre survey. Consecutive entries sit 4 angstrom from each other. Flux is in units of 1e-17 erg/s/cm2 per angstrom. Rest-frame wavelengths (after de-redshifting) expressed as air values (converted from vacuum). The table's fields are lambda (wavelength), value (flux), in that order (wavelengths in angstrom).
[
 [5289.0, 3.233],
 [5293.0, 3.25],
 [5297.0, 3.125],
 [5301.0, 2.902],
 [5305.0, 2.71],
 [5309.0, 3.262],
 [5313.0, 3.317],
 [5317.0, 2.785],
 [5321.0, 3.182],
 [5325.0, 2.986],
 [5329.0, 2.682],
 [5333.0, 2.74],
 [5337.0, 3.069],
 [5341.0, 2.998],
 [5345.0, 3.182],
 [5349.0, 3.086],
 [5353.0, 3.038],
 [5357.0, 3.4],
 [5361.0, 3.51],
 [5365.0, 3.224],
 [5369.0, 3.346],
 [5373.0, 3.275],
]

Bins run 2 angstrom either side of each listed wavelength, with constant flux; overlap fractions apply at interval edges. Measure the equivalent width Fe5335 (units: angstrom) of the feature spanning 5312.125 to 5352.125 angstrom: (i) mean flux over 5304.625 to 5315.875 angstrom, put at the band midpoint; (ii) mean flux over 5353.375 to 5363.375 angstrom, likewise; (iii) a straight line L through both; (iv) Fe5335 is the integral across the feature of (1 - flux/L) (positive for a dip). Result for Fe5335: 3.0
